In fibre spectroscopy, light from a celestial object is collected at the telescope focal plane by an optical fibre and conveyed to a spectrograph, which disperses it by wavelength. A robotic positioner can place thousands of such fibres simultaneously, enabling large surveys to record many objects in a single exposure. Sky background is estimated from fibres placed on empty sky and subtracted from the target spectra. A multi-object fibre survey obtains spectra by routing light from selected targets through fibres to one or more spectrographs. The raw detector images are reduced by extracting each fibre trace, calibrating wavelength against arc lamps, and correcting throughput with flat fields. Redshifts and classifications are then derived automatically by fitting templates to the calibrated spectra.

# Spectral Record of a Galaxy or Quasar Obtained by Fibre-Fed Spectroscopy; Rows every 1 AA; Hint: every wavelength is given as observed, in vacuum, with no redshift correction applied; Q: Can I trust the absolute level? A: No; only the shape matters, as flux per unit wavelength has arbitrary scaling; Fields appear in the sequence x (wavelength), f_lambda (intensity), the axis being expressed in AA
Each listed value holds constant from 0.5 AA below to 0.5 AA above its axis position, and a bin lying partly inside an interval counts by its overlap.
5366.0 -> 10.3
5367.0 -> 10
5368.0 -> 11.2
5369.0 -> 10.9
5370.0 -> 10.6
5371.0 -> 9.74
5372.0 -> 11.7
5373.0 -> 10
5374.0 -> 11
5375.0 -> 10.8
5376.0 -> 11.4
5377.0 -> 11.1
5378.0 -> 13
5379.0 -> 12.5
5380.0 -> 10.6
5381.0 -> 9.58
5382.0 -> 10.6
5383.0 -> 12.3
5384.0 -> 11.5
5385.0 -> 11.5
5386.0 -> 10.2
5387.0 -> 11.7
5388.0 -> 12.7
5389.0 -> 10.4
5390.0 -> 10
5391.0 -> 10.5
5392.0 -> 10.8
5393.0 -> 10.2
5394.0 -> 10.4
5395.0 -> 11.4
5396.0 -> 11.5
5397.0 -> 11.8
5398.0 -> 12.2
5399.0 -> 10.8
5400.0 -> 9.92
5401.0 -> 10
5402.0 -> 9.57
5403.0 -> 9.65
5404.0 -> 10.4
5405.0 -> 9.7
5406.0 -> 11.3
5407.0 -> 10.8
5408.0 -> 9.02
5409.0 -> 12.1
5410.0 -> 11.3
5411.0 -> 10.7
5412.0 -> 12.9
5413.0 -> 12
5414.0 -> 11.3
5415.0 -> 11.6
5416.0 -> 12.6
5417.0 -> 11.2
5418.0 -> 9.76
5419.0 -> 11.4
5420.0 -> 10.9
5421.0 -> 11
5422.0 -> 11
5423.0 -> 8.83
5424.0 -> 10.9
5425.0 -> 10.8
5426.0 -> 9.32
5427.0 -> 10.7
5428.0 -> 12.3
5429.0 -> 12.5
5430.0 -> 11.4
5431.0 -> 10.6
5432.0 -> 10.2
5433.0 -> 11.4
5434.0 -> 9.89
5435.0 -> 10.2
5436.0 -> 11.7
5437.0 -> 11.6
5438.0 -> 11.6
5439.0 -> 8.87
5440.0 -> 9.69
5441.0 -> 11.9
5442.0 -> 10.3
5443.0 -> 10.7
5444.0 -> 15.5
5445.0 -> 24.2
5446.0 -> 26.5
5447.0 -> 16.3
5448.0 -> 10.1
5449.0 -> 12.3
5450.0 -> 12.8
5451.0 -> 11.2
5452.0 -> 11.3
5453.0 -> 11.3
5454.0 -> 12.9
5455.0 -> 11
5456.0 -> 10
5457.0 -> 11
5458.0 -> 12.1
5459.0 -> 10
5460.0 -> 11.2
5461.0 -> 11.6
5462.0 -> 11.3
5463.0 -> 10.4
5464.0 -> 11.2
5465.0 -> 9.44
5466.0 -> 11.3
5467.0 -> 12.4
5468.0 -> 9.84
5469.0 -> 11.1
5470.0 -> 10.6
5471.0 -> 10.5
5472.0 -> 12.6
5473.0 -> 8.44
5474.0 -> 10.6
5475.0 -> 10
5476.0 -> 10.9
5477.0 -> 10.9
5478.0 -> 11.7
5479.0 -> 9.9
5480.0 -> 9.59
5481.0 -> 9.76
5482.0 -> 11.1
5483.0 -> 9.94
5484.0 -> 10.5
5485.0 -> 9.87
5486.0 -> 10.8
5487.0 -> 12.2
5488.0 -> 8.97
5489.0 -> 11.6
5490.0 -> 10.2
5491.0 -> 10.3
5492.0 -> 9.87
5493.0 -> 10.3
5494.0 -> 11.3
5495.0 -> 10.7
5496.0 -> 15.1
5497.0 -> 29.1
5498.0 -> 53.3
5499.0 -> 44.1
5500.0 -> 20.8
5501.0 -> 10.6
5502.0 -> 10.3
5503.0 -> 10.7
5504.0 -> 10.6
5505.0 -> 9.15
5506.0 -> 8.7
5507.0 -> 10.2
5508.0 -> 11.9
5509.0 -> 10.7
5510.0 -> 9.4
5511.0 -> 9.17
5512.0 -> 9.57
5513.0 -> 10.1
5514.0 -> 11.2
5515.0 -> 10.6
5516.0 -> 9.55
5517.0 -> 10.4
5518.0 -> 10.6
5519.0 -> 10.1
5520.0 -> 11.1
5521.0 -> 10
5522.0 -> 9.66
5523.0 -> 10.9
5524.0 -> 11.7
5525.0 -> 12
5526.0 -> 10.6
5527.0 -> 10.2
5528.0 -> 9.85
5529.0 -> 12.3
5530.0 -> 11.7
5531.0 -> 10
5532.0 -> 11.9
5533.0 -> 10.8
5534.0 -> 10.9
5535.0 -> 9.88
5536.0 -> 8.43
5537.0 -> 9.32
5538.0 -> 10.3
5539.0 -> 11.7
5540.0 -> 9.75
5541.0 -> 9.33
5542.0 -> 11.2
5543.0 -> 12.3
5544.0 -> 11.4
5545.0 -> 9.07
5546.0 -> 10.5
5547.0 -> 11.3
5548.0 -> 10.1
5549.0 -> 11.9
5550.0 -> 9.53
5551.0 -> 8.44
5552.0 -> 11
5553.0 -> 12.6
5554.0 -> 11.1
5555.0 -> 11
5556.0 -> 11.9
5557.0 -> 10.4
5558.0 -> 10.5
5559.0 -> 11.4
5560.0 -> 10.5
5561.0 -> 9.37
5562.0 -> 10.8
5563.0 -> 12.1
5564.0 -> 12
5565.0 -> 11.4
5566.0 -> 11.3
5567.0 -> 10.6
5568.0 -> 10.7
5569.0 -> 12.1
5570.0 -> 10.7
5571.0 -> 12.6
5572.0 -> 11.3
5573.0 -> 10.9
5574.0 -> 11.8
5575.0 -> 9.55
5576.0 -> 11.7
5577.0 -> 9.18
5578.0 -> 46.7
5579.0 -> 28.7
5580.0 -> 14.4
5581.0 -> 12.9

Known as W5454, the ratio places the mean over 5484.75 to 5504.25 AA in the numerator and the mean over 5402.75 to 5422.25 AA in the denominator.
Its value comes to 1.46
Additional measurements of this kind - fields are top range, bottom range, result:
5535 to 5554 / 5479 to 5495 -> 1.00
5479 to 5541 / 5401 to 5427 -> 1.13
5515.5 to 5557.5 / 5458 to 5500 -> 0.81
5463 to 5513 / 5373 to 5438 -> 1.15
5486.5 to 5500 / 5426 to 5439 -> 1.66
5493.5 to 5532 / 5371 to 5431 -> 1.21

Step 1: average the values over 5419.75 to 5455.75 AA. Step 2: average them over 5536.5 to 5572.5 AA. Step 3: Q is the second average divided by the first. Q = 0.90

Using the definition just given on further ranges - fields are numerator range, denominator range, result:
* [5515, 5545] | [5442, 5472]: 0.86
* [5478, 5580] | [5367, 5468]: 1.08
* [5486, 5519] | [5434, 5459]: 1.09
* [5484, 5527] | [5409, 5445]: 1.15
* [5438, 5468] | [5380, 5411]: 1.14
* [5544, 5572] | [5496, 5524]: 0.77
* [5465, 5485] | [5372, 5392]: 0.95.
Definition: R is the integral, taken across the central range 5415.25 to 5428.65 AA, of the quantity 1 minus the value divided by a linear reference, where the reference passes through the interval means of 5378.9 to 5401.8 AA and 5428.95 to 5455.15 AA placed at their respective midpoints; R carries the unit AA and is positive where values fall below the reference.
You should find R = 1.2 AA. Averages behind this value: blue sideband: 11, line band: 10.9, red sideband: 12.5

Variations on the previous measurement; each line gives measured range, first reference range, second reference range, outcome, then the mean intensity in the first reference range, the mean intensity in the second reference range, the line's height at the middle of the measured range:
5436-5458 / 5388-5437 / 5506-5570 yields -4.2 AA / 10.9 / 10.7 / 10.8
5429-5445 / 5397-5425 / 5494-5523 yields 0.3 AA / 10.9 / 14.1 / 11.7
